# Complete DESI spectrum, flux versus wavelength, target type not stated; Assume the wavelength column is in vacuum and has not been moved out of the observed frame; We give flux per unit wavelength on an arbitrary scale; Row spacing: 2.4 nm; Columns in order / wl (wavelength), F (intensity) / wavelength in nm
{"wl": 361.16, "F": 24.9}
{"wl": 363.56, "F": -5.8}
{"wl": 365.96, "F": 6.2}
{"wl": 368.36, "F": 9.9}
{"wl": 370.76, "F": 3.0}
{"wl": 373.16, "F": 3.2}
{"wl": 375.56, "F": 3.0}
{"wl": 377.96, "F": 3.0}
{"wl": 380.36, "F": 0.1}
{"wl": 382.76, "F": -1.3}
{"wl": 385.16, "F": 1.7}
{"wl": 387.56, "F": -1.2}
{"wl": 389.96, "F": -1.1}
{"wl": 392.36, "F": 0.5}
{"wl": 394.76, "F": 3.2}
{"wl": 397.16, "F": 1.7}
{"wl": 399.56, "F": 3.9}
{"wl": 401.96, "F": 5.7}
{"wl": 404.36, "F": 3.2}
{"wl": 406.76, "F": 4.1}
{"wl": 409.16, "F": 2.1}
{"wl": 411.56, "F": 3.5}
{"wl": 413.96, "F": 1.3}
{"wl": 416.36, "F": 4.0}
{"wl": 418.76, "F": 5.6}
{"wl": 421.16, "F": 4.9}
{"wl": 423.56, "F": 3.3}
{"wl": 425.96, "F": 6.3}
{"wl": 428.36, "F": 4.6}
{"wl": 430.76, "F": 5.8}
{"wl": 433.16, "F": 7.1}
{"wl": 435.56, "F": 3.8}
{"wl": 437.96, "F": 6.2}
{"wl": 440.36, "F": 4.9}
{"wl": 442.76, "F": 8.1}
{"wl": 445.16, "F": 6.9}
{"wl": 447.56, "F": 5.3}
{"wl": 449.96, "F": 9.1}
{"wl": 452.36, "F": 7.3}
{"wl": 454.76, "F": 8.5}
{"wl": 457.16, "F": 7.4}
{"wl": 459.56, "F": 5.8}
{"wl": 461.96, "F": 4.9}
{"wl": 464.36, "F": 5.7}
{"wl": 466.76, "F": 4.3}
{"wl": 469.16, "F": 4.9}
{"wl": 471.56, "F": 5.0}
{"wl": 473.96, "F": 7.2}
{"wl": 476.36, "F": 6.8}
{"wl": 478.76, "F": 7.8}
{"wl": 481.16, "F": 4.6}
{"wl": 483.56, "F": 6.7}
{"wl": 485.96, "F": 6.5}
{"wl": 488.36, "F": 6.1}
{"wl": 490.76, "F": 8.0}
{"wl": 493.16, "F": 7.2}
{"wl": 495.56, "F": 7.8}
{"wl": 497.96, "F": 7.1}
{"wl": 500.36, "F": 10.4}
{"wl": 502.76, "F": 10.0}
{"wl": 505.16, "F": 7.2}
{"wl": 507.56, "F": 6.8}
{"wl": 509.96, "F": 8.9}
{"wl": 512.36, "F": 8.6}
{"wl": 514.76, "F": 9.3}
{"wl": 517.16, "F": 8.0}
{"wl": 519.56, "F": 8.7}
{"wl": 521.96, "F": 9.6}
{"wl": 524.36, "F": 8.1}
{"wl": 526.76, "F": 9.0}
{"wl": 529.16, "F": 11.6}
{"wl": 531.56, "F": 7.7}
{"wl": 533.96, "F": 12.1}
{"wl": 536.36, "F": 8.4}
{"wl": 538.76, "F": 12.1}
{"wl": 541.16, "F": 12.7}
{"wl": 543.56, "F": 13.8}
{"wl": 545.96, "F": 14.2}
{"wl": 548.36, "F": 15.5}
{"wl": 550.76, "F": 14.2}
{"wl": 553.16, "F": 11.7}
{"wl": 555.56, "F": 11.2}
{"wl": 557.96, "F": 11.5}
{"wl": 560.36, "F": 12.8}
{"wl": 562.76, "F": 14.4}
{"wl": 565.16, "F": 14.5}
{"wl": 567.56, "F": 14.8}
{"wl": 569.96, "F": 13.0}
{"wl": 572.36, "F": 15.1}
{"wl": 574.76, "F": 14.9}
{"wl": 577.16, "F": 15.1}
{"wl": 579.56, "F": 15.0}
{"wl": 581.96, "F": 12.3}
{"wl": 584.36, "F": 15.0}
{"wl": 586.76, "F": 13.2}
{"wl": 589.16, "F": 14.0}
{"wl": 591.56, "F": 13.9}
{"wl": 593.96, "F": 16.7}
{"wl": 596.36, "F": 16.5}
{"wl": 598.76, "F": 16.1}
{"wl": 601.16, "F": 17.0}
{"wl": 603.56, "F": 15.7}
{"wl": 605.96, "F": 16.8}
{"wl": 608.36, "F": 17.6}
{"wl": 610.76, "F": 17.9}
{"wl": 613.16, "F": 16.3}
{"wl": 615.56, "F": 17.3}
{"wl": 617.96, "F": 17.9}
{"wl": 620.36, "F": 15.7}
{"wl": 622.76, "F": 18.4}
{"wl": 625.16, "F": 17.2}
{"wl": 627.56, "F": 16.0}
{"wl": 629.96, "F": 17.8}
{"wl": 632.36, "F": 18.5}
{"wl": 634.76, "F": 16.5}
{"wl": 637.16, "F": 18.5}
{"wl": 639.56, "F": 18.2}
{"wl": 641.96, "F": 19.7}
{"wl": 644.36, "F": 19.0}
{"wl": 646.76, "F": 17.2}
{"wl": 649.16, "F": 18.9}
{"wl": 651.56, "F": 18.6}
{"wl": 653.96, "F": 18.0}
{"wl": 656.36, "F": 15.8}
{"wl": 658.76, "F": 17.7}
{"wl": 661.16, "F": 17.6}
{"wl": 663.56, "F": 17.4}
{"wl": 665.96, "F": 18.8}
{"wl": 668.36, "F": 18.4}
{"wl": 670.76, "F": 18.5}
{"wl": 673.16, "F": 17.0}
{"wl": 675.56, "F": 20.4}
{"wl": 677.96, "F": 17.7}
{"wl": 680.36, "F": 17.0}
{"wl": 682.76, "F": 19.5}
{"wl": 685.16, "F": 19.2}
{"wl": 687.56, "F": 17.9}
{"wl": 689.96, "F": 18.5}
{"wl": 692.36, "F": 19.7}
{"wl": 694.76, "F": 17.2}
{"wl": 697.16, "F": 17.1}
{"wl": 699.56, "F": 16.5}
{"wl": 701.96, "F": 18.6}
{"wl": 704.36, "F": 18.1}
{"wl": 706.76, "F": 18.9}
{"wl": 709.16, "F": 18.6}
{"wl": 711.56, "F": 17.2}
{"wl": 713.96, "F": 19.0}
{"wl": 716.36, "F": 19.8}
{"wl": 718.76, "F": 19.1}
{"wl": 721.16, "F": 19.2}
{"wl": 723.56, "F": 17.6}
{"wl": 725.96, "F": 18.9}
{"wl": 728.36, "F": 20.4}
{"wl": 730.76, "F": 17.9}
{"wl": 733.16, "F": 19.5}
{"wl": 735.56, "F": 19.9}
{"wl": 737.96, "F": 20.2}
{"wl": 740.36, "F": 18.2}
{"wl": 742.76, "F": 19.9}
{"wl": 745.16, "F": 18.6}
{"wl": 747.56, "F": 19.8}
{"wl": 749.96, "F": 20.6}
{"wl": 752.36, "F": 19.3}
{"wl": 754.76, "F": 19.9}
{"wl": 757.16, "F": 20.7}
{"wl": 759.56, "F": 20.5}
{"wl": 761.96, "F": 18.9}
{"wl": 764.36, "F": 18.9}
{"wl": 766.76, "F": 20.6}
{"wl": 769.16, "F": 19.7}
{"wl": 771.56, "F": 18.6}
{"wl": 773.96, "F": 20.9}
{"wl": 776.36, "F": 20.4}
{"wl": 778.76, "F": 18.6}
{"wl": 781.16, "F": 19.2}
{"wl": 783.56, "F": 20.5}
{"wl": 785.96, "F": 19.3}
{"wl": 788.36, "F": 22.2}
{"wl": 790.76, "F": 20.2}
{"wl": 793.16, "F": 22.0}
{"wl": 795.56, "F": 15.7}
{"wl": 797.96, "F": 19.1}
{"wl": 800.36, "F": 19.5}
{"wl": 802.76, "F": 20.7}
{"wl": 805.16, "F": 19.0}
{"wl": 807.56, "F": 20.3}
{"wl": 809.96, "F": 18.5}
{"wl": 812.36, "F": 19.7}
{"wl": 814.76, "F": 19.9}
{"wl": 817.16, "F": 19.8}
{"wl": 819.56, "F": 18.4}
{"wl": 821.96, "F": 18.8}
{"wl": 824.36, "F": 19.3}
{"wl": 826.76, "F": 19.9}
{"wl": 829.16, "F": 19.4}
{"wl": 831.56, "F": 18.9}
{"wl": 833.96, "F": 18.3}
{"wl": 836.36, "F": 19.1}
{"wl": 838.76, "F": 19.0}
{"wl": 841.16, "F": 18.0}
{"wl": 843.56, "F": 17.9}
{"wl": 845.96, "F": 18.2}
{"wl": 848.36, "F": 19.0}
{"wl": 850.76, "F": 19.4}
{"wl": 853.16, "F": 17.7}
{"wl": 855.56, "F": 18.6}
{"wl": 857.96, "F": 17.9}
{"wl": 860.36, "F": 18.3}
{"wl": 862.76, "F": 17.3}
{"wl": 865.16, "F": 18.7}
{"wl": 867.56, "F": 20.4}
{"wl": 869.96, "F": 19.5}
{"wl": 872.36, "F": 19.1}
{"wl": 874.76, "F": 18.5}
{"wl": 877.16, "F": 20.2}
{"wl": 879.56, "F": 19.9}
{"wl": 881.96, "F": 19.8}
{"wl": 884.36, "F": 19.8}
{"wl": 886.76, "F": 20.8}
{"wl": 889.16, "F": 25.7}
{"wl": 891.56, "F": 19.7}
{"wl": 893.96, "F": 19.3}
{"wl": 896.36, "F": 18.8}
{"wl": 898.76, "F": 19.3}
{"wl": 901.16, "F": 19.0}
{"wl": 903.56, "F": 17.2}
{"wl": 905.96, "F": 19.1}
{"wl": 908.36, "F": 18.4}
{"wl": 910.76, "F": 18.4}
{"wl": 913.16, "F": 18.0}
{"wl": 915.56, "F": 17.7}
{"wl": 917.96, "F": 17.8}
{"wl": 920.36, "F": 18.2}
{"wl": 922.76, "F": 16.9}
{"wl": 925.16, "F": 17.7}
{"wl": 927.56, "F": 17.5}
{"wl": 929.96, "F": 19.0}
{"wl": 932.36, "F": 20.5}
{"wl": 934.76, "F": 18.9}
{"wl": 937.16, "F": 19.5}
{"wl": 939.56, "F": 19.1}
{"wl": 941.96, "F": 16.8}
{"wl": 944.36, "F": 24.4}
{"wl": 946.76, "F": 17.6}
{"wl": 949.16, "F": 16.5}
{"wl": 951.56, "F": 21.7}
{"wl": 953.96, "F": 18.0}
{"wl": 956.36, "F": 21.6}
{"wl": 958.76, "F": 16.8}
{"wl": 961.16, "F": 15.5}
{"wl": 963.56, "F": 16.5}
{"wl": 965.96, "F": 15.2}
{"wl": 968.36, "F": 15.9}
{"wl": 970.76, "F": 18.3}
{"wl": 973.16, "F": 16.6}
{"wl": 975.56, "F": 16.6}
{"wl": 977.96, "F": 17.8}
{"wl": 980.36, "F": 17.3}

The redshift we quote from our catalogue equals 0.35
